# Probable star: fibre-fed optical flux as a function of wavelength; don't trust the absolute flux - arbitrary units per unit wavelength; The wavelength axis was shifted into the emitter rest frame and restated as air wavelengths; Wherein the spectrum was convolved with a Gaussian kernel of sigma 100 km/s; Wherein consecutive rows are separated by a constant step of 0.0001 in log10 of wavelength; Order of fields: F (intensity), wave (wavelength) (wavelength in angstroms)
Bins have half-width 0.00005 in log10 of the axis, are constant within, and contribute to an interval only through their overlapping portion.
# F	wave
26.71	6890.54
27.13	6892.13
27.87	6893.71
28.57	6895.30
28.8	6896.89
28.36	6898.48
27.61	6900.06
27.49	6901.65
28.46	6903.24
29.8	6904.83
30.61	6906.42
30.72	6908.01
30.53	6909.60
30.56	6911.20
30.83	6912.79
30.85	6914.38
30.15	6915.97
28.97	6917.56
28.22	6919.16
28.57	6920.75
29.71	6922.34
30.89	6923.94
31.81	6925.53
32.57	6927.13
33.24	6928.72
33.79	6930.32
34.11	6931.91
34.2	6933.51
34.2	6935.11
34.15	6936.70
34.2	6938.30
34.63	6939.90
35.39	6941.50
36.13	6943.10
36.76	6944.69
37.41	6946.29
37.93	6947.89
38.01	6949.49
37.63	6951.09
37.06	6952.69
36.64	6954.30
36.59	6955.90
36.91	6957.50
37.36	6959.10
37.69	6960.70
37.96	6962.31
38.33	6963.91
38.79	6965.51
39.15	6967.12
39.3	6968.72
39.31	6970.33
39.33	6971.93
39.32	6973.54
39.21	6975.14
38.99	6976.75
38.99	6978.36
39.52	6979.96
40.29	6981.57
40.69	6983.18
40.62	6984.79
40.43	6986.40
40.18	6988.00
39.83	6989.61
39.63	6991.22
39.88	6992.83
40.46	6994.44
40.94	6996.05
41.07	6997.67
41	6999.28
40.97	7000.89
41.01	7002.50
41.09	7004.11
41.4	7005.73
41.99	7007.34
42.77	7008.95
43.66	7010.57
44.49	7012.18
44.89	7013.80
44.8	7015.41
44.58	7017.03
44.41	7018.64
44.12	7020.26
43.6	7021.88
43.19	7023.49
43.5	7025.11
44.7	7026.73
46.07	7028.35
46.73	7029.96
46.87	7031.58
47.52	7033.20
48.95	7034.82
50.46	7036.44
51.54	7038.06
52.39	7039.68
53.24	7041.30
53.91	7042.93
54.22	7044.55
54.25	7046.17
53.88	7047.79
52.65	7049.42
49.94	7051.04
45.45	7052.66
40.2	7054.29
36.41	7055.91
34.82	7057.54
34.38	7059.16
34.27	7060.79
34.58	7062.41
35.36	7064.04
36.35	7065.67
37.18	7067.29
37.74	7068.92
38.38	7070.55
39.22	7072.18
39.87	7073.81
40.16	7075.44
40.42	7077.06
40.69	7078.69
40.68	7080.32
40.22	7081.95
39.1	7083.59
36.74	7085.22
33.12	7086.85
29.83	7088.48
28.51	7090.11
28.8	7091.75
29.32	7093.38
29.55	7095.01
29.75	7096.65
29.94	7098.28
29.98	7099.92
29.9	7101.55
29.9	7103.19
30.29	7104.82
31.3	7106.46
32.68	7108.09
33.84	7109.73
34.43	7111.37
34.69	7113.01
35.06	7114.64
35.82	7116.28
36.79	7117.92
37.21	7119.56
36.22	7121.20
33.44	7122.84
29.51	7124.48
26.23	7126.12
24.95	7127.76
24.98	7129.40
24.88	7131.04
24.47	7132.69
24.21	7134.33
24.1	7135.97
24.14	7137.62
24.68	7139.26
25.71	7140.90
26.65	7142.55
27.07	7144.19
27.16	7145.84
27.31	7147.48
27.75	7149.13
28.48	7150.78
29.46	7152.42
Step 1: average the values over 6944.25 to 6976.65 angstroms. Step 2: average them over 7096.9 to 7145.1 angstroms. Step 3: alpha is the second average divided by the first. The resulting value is 0.8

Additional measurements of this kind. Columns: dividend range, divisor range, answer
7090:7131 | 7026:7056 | 0.63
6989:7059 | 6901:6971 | 1.32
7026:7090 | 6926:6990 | 1.14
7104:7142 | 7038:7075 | 0.69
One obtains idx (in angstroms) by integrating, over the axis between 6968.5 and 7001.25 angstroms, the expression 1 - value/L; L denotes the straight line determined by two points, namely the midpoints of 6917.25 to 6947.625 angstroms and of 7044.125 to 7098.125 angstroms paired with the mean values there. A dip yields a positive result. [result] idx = -4.4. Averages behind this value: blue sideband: 33.3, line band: 40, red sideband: 38.4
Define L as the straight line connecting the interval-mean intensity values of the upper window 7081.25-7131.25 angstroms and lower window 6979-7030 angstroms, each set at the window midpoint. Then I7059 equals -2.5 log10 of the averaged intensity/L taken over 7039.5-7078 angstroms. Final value -0.16 mag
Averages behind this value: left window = 42.2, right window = 31.9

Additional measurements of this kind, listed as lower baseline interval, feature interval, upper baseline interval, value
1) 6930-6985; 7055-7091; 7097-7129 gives -0.101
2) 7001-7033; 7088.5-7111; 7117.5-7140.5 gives 0.062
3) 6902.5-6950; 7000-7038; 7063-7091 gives -0.249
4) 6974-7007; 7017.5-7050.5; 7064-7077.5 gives -0.235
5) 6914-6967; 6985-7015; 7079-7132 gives -0.223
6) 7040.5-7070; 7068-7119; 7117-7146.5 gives 0.033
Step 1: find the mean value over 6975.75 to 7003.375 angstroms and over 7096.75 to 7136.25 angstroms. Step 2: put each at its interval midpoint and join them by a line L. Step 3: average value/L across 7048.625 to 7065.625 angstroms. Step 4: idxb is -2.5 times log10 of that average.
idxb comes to -0.13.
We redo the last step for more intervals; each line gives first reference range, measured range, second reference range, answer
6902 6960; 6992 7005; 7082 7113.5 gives -0.24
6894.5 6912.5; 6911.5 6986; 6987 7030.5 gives -0.02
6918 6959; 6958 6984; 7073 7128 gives -0.14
